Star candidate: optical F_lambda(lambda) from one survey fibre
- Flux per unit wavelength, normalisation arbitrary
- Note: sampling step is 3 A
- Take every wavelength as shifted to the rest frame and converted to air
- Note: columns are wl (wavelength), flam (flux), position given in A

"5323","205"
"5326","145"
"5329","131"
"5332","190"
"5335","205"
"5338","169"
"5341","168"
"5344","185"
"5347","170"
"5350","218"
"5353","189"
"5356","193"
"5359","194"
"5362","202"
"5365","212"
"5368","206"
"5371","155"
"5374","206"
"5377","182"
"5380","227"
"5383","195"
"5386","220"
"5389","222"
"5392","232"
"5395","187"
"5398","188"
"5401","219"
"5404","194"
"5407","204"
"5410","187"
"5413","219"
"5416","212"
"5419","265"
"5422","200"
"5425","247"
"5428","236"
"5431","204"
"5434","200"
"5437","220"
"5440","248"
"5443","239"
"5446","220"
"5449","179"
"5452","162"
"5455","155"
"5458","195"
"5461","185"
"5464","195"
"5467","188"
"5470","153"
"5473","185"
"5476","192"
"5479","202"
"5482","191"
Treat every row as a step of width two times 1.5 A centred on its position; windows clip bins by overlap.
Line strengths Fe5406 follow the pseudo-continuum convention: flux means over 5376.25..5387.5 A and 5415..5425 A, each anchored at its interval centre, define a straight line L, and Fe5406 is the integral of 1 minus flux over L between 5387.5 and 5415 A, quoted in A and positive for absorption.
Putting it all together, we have 1.60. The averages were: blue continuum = 208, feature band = 206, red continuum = 230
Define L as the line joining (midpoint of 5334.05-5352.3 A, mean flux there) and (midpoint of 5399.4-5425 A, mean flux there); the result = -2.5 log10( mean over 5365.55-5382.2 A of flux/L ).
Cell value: 0.012 mag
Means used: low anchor 185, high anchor 214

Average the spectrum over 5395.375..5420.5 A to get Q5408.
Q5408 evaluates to 210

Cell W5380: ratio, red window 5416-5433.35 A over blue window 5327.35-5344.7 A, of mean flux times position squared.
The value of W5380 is 1.35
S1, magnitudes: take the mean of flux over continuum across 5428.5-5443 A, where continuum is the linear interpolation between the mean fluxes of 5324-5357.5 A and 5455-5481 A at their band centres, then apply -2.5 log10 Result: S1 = -0.20 mag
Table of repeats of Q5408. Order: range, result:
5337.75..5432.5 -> 204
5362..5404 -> 204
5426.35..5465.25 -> 203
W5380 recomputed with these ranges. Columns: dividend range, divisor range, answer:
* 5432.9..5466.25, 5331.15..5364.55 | 1.09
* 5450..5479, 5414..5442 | 0.81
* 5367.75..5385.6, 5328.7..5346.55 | 1.12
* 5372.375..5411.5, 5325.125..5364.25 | 1.14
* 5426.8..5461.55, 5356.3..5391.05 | 1.03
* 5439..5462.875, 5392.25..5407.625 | 1.00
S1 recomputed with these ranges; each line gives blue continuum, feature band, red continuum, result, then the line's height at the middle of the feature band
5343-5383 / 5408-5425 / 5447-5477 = -0.17 mag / 187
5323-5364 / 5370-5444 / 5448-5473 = -0.18 mag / 180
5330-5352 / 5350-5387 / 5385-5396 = 0.02 mag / 202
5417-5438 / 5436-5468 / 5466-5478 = 0.01 mag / 200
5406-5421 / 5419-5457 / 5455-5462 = -0.06 mag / 199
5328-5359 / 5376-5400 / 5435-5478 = -0.11 mag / 188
